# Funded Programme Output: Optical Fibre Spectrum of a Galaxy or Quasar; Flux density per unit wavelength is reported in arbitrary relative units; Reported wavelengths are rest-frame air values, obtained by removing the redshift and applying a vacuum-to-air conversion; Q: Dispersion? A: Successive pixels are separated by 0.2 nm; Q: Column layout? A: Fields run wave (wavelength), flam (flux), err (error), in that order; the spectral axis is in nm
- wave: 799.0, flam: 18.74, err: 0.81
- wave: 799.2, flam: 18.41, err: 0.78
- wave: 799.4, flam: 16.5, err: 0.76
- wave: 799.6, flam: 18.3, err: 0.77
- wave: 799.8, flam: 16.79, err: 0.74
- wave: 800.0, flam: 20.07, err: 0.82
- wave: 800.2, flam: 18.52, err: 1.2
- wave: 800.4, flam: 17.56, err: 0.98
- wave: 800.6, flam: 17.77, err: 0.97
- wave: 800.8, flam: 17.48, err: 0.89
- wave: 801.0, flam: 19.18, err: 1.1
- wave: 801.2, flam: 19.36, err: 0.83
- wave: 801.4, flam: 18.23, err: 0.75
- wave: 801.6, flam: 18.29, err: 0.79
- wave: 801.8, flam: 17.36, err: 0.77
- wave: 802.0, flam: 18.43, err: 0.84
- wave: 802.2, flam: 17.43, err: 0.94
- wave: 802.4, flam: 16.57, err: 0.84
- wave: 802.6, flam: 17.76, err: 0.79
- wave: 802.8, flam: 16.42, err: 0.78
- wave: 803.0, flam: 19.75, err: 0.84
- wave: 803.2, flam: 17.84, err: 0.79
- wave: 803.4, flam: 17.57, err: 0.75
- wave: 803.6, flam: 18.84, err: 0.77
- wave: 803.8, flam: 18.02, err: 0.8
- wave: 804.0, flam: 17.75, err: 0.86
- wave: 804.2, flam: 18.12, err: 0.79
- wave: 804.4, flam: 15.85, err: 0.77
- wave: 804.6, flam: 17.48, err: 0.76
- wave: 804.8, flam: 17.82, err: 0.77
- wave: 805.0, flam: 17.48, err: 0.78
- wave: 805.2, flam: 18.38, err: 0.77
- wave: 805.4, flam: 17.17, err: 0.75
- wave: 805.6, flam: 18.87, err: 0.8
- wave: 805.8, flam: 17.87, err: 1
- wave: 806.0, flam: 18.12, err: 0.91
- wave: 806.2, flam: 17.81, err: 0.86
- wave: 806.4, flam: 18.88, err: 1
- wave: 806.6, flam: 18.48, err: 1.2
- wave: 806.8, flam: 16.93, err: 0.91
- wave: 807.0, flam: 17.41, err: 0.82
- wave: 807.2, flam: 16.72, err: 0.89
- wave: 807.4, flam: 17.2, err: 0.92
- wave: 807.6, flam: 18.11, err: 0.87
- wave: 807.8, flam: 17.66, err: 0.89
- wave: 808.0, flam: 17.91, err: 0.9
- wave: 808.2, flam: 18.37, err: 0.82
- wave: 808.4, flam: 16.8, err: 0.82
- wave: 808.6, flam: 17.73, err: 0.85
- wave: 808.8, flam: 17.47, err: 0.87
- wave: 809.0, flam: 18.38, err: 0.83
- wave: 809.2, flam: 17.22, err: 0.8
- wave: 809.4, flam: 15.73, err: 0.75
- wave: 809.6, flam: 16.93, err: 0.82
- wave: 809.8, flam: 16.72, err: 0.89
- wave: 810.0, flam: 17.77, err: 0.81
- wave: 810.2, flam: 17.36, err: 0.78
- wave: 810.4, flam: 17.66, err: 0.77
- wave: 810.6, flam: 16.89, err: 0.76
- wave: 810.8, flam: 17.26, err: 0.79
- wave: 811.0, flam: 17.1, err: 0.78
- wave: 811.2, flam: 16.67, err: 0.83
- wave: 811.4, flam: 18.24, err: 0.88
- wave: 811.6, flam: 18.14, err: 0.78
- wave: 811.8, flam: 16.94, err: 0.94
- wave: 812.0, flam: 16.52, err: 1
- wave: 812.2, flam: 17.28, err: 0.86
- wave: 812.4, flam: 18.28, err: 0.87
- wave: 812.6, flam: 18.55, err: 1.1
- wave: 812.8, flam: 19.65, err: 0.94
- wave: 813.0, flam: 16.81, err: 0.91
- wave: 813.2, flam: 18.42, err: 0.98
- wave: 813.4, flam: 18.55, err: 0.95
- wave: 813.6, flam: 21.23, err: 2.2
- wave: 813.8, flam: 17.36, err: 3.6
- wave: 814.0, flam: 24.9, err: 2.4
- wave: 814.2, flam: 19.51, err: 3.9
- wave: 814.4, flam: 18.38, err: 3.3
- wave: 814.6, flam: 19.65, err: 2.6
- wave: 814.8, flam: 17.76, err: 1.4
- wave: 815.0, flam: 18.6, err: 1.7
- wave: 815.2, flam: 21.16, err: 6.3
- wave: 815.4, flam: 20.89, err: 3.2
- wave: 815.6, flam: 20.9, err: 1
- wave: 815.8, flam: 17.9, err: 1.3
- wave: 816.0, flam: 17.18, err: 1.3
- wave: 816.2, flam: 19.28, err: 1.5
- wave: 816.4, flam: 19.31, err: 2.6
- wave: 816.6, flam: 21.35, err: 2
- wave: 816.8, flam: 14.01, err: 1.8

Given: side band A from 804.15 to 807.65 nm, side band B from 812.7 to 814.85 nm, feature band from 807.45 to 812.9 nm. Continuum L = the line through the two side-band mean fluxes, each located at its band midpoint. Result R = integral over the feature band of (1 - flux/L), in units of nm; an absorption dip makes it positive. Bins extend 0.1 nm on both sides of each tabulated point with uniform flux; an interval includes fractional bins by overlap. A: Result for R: 0.31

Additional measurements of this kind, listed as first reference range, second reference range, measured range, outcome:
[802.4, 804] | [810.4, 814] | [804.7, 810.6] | 0.126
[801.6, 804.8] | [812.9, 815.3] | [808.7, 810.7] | 0.158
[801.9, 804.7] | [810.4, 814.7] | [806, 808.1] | 0.029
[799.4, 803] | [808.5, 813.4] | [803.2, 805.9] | 0.005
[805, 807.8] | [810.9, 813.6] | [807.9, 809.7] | 0.047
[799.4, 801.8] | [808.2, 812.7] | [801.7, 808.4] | 0.027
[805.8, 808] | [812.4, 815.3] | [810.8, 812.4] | 0.124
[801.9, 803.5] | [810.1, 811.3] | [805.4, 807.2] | -0.047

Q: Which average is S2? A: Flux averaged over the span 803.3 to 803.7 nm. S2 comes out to 18.2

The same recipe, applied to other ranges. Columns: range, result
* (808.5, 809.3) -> 17.7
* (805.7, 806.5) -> 18.2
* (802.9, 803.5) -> 18.4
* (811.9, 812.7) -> 17.7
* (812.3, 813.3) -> 18.3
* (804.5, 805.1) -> 17.6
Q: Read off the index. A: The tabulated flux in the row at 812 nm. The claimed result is 16.52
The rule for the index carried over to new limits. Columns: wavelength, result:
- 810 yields 17.77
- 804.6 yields 17.48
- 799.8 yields 16.79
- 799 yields 18.74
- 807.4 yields 17.2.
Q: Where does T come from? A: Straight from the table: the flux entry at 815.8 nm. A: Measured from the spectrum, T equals 17.9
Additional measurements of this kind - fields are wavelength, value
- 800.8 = 17.48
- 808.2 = 18.37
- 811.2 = 16.67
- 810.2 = 17.36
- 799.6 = 18.3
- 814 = 24.9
